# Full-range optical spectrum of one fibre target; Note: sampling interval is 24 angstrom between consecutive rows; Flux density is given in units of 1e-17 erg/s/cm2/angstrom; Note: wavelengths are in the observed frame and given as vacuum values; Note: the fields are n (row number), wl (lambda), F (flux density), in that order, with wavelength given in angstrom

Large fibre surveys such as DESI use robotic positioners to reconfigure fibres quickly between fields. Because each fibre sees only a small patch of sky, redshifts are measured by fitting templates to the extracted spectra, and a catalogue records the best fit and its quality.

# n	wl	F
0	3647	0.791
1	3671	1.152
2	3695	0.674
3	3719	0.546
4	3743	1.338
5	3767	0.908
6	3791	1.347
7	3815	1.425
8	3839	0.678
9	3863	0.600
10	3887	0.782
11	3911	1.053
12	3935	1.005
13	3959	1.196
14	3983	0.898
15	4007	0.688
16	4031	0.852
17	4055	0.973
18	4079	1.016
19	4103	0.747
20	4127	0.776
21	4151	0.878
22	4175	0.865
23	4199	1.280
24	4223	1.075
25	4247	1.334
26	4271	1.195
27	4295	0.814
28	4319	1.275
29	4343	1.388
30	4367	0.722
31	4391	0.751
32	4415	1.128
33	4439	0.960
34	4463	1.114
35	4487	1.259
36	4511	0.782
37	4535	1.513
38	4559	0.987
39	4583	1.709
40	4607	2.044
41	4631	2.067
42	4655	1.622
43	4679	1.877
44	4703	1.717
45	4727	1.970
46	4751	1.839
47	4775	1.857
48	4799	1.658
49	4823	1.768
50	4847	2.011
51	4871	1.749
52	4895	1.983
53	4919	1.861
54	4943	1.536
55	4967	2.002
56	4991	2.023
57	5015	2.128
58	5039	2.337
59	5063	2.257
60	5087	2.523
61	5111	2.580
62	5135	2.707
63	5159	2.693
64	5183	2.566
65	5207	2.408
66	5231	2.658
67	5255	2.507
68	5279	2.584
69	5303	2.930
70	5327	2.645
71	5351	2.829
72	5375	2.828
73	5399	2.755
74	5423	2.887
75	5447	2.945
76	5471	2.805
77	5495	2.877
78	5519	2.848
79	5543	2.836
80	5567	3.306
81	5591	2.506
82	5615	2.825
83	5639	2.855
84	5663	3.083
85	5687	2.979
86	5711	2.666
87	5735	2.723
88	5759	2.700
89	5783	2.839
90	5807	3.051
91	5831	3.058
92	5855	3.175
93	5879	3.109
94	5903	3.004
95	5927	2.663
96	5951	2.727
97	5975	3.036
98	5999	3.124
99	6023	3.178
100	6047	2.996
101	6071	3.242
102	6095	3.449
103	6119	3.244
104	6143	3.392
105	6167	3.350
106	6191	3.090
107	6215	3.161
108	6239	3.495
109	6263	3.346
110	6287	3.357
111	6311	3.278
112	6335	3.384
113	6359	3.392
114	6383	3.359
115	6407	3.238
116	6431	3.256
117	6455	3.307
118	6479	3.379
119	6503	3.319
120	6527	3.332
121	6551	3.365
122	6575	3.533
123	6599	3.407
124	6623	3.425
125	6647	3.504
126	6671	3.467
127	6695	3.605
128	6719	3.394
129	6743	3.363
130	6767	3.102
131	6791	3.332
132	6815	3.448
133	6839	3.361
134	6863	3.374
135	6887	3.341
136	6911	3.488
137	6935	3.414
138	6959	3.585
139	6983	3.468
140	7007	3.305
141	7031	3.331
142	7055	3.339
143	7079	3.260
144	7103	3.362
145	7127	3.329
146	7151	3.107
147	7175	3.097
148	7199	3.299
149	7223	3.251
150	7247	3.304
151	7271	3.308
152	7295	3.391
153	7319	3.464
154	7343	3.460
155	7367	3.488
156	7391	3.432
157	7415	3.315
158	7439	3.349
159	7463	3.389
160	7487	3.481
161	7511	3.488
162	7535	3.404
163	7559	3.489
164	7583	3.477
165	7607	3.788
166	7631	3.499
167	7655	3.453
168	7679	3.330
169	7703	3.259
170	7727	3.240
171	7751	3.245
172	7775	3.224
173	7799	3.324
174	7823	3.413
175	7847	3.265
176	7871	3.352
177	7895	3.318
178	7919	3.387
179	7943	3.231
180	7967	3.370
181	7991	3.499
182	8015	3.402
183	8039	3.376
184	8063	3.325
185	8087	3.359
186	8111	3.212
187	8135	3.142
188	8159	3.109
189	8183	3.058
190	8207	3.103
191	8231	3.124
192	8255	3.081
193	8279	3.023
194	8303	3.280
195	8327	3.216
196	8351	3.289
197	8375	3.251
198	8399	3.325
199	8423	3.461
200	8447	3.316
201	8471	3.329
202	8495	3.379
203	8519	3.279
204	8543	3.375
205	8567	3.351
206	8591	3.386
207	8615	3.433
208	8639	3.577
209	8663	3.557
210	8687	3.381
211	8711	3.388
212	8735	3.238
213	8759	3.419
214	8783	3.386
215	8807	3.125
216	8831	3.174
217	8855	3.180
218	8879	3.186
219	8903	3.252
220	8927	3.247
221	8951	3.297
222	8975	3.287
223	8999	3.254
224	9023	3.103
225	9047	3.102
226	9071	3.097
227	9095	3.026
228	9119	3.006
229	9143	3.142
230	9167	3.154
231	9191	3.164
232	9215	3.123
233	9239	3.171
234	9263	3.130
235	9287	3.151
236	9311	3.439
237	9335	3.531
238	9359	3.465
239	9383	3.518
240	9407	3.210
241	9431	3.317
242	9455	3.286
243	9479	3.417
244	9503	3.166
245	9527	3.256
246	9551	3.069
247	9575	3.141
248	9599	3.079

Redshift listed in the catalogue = 0.147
